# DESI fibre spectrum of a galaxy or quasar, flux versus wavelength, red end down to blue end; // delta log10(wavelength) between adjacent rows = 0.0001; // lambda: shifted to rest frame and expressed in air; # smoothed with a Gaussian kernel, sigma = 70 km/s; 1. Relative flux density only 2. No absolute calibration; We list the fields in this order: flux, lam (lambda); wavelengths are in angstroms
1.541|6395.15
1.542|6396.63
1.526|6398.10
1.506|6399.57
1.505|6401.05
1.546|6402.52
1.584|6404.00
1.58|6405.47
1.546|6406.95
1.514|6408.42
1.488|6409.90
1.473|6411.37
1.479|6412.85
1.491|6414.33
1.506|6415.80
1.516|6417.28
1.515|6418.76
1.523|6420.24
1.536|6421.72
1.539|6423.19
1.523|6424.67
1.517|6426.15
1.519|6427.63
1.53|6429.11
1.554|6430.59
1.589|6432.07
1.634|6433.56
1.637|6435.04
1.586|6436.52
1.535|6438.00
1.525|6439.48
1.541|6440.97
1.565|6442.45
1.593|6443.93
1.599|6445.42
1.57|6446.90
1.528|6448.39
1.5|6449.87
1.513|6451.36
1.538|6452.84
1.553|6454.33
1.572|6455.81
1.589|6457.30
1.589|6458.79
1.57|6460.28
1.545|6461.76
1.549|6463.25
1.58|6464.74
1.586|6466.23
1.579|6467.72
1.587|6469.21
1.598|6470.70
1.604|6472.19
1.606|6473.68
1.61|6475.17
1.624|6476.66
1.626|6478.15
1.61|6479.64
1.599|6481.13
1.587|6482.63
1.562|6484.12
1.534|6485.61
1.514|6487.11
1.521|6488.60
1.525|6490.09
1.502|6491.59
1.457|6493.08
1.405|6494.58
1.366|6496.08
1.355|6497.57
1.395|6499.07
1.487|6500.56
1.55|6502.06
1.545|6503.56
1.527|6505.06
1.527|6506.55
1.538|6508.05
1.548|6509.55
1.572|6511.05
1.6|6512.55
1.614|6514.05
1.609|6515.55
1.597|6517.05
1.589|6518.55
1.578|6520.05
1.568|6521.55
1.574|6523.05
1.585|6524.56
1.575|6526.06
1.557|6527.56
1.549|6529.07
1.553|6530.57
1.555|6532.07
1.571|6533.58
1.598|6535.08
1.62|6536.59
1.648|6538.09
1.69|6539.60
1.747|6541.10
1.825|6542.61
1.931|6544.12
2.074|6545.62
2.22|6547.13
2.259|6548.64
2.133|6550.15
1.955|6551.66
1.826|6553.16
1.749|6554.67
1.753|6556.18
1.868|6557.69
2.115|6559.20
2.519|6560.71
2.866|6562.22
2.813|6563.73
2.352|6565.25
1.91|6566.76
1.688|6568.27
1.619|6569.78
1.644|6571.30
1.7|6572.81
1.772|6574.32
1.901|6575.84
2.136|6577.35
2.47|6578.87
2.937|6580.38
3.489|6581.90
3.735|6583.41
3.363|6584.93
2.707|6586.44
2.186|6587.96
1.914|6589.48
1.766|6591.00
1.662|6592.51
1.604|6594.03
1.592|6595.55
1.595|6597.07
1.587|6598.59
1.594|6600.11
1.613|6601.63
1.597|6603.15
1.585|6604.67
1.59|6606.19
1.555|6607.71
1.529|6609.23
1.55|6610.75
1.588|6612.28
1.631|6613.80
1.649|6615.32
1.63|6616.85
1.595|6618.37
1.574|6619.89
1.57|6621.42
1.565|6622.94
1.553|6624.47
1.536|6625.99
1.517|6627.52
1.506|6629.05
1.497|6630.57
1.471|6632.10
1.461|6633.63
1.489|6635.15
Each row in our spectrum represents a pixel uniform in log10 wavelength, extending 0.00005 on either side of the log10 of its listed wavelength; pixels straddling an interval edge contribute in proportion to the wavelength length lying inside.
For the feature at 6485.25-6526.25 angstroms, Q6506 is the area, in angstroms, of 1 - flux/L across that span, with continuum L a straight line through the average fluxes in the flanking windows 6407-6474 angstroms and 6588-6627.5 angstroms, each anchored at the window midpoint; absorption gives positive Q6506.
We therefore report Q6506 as 1.3 angstroms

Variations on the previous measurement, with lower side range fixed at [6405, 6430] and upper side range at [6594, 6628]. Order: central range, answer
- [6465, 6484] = -0.8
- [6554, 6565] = -4.8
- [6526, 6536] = -0.1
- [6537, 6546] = -1.4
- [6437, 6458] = -0.3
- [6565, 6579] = -2.8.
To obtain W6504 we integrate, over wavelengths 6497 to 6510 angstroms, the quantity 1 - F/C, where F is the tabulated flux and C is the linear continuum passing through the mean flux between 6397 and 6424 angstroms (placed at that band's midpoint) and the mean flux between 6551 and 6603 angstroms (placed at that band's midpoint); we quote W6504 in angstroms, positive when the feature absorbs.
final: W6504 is 2.5 angstroms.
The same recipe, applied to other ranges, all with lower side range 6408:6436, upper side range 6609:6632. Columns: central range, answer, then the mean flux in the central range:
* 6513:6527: -0.4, 1.59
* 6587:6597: -1.5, 1.79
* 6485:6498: 0.6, 1.47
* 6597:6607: -0.2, 1.59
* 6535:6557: -4.6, 1.88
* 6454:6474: -0.5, 1.58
